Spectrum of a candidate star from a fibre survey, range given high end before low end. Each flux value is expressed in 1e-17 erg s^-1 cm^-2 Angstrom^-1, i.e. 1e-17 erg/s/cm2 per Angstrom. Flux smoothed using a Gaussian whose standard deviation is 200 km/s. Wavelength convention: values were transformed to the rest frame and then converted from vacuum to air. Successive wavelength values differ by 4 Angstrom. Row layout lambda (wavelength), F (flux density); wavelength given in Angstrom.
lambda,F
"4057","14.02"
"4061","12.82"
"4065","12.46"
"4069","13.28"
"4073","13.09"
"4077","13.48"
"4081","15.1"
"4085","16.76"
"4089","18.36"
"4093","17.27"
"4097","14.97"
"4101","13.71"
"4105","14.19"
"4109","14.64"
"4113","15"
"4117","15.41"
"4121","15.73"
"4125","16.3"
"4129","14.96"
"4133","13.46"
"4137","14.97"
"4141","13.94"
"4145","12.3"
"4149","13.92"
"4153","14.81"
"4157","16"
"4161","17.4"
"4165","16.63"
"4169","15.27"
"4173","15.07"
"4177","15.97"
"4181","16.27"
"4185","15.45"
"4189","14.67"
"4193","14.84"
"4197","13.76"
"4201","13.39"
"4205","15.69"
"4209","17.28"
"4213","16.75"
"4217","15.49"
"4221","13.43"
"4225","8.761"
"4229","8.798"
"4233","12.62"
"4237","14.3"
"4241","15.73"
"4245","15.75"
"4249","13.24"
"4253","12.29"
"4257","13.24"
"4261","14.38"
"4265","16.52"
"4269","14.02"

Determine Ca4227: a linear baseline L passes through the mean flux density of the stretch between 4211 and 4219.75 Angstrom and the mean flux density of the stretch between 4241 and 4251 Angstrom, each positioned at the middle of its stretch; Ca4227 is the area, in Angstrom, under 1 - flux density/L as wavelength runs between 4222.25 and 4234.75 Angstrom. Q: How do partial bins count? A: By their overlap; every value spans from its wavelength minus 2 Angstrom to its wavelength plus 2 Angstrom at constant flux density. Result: 4.2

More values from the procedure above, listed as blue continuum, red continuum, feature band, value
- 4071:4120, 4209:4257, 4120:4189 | -3.4 Angstrom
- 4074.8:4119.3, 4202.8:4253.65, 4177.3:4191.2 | -1.1 Angstrom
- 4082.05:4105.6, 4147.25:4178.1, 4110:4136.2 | 1.2 Angstrom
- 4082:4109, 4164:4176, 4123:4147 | 2.1 Angstrom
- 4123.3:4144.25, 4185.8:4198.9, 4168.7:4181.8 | -1.0 Angstrom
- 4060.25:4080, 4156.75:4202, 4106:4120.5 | -1.0 Angstrom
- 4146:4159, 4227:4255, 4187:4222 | -3.1 Angstrom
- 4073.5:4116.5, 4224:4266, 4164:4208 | -3.6 Angstrom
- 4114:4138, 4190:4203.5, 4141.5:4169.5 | -0.8 Angstrom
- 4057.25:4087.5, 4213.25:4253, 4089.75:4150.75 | -4.7 Angstrom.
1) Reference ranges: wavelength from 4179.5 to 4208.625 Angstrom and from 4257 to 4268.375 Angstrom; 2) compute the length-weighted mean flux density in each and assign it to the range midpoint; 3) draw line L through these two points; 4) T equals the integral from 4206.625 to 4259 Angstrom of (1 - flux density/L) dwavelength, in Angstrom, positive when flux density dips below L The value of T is 4.4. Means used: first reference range 15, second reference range 14.9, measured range 13.7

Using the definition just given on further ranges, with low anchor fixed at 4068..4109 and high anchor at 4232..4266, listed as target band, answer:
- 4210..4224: -0.5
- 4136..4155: 1.0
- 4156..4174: -1.8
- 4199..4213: -1.2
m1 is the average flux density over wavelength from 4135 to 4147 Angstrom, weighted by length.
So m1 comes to 13.7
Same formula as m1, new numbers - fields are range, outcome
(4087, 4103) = 16.1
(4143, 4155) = 13.7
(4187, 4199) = 14.4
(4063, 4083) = 13.5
